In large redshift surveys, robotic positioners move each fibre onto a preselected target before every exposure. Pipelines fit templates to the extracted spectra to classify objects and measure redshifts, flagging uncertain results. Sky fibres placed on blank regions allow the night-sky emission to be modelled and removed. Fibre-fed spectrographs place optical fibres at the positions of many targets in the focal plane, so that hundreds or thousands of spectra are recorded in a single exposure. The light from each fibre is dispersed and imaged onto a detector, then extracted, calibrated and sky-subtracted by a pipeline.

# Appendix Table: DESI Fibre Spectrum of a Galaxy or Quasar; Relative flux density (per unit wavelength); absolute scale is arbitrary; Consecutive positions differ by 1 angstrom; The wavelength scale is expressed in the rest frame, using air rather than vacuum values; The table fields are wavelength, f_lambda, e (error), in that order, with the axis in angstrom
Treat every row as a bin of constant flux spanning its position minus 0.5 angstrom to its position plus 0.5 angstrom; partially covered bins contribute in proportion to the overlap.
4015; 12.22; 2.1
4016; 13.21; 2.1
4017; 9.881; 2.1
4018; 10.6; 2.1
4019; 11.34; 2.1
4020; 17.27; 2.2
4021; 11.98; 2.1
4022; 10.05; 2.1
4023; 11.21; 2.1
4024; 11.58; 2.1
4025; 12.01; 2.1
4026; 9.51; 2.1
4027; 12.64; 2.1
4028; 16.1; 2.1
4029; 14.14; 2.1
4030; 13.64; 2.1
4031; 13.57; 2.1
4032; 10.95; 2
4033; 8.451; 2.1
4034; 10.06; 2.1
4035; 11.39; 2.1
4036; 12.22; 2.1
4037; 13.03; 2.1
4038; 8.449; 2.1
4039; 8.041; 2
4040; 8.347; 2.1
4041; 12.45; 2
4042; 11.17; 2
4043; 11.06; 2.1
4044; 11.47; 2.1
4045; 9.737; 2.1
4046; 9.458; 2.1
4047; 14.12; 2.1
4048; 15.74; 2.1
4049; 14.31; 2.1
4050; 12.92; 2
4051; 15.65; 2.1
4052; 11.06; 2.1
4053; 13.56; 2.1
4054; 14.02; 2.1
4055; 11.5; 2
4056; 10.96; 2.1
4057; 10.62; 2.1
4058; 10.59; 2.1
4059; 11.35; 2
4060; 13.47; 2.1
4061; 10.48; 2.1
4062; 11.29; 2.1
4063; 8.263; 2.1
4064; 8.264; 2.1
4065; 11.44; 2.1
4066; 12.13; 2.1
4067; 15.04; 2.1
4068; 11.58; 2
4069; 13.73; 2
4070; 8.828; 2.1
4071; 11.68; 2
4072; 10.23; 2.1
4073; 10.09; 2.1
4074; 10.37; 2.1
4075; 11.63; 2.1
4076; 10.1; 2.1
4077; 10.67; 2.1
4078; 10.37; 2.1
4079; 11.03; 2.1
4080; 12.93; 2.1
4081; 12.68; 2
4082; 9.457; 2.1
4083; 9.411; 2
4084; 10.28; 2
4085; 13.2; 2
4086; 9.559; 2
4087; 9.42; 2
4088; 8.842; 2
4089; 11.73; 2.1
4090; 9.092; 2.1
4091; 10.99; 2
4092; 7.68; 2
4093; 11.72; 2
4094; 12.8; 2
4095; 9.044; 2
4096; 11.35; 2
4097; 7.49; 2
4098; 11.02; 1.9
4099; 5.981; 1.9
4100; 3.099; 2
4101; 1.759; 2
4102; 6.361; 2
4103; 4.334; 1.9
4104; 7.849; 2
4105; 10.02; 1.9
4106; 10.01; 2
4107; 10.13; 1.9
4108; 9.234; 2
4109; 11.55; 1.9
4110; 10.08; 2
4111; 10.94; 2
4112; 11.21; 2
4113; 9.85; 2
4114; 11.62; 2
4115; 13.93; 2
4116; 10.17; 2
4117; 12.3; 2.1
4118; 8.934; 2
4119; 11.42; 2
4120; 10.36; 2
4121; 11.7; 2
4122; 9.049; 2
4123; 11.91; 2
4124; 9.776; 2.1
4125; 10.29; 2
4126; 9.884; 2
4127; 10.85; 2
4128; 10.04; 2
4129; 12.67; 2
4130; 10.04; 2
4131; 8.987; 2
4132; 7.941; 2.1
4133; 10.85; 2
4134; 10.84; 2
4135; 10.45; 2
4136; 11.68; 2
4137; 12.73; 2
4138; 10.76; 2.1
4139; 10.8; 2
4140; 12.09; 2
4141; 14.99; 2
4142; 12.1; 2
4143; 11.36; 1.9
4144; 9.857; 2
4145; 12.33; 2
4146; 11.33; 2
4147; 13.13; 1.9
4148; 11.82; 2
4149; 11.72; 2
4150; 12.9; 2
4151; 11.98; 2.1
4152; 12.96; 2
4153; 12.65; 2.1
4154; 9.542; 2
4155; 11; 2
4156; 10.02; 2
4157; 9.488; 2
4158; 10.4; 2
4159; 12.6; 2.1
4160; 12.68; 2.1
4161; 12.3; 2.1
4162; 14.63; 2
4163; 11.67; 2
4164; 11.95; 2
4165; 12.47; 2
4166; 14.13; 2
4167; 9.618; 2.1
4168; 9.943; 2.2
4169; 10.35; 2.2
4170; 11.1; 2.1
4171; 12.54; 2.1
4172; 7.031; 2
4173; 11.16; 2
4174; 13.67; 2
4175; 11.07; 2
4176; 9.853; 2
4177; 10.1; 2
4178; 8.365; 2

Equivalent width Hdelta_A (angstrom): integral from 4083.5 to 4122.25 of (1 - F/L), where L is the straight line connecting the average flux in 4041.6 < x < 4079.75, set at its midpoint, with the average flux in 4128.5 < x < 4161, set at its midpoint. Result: 6.24 angstrom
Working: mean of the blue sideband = 11.6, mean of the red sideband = 11.4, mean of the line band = 9.65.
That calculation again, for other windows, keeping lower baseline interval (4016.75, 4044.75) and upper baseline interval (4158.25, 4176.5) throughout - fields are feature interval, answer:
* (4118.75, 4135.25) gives 1.66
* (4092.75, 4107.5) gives 4.36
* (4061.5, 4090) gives 1.74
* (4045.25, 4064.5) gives -0.70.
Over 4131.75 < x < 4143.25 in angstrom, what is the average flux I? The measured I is 11.5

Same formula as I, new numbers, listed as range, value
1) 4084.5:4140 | 9.95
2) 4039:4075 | 11.6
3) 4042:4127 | 10.6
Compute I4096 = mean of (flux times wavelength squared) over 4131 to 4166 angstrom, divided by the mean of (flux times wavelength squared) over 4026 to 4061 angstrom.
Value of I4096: 1.03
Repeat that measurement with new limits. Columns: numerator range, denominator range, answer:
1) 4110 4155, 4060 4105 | 1.15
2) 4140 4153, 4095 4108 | 1.65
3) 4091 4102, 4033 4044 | 0.80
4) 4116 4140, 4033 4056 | 0.95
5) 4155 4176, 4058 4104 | 1.18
